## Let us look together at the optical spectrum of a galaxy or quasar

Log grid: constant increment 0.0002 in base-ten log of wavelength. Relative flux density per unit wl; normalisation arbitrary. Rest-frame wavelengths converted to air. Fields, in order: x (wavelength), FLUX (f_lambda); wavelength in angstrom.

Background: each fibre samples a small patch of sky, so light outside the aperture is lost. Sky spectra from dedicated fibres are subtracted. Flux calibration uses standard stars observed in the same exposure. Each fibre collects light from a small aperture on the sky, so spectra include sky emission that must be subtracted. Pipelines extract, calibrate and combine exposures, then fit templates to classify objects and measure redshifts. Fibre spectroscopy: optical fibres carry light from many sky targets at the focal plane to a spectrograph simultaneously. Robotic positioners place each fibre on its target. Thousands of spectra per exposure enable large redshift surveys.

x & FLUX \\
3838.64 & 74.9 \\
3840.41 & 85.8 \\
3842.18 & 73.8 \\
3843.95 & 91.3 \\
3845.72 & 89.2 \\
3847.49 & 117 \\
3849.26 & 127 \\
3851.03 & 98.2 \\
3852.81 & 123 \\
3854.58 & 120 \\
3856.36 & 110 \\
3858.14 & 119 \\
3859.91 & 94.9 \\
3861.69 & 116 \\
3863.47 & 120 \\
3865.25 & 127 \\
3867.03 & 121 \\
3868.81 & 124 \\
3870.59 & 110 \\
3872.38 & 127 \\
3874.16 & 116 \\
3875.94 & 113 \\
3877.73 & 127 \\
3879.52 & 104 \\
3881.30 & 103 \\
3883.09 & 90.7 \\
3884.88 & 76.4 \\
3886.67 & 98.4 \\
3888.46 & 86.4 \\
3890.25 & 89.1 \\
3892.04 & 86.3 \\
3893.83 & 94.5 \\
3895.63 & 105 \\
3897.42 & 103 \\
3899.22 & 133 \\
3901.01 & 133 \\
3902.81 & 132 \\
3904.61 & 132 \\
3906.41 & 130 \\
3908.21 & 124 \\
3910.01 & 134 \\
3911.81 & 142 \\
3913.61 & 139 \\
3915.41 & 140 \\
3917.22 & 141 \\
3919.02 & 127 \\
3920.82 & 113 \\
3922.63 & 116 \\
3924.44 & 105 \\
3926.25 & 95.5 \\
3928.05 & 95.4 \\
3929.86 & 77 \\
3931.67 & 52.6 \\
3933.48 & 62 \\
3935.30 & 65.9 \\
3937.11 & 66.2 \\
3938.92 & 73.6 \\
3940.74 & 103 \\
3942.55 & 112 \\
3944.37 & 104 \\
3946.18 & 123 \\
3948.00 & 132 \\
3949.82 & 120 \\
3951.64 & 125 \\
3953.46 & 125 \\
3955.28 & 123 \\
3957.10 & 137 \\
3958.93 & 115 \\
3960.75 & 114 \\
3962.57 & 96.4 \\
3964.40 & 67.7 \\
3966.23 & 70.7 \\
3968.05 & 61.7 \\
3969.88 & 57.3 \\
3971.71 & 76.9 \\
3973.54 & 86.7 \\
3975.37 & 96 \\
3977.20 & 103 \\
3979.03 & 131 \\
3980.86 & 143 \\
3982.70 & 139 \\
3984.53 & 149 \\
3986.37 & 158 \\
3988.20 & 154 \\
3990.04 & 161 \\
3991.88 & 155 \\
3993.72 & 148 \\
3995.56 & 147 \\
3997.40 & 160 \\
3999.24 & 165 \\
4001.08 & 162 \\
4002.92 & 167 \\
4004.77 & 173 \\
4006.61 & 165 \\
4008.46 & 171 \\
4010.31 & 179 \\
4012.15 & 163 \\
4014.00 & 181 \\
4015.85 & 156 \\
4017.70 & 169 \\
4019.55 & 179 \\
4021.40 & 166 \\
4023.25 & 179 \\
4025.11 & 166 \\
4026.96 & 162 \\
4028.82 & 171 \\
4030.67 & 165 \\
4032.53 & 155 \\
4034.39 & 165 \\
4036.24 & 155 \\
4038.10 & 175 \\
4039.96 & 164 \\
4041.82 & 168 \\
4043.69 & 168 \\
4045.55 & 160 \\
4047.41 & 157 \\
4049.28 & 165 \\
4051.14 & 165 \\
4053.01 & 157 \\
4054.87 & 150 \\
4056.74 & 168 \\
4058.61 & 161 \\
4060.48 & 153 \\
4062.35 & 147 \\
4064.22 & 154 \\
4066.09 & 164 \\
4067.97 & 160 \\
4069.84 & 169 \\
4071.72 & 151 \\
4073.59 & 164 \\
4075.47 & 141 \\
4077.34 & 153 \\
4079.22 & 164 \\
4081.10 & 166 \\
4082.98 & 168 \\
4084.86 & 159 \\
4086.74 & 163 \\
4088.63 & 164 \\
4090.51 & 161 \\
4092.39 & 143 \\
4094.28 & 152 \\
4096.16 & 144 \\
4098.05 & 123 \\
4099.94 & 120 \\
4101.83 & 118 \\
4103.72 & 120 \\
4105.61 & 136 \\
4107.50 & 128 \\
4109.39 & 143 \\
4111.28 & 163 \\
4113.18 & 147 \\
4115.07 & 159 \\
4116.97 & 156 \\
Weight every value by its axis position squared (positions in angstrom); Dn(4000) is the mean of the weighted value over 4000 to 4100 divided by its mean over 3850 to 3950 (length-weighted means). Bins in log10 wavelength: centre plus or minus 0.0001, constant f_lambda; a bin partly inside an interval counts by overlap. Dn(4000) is 1.6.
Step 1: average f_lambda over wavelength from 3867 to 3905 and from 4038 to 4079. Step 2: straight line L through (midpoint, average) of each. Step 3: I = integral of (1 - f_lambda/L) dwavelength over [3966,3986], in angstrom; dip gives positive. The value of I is 4.7 angstrom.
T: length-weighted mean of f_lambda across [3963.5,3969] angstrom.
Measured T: 66.6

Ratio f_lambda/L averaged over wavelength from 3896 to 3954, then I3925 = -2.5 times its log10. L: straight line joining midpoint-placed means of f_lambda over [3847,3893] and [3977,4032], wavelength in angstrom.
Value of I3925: 0.16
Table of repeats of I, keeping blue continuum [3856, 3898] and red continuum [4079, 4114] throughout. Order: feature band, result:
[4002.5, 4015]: -3.9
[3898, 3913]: -2.7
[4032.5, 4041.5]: -1.9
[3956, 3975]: 5.2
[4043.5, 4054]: -1.8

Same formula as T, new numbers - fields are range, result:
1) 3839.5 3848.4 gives 91.5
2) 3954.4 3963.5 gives 117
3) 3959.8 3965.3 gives 93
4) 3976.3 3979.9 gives 117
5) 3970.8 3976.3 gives 86.6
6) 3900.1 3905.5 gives 132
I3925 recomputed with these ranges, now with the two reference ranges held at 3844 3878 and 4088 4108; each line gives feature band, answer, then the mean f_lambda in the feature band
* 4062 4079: -0.166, 157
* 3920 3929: 0.155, 105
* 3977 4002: -0.178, 150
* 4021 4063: -0.230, 163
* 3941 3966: 0.093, 113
